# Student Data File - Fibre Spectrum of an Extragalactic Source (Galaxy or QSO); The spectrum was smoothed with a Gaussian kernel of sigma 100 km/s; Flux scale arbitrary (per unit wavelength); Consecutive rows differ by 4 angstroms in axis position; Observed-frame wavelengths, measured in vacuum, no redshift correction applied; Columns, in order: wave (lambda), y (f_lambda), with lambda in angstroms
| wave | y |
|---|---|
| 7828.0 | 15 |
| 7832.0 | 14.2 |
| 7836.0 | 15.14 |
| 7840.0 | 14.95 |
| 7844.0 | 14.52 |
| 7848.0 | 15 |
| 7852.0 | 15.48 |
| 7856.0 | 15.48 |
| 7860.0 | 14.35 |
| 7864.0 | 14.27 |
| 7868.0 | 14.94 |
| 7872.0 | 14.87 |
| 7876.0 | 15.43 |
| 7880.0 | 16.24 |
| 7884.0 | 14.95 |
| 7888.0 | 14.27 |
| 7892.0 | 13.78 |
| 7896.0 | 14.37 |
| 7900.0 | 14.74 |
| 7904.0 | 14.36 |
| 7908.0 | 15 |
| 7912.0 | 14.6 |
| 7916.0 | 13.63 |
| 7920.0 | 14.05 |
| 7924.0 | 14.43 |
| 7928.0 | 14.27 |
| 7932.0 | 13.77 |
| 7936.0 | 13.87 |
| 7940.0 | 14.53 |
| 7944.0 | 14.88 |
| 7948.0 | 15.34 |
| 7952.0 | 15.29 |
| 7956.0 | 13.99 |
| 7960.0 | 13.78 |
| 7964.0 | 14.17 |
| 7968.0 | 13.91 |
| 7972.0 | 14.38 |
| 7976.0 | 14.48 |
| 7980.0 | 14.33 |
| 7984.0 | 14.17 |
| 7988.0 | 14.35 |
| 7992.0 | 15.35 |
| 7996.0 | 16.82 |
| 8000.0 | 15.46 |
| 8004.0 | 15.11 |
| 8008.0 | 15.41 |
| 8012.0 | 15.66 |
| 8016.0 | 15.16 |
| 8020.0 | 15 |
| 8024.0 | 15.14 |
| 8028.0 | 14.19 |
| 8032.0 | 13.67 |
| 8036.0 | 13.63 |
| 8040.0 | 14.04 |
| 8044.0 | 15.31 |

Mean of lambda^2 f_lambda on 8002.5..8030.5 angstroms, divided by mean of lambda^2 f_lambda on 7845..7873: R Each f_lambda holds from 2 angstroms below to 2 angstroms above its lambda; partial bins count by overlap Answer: 1.1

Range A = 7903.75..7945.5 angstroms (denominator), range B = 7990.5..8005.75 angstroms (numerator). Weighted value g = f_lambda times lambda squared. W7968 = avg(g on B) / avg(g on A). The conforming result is 1.12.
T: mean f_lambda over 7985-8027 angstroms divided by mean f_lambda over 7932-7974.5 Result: 1.1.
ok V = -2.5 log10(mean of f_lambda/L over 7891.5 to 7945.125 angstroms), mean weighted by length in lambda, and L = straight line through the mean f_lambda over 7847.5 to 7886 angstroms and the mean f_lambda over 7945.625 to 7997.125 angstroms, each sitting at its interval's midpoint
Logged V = 0.04 mag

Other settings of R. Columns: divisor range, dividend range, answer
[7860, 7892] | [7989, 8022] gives 1.07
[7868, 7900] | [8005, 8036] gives 1.03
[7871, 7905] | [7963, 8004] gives 1.02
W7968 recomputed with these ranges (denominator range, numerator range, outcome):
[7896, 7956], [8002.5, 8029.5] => 1.07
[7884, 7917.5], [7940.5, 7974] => 1.02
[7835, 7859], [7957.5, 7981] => 0.97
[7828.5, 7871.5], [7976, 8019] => 1.06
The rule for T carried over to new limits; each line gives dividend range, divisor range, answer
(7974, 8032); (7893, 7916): 1.03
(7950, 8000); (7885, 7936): 1.02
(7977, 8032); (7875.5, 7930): 1.03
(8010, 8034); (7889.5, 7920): 1.03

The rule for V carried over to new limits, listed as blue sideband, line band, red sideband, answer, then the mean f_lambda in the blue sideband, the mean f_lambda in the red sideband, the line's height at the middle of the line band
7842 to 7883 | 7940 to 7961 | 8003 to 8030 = 0.03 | 15.1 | 15.1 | 15.1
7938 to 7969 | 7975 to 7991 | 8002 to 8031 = 0.03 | 14.5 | 15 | 14.8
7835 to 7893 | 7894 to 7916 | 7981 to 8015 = 0.04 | 14.9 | 15.3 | 15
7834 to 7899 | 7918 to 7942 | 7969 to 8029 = 0.06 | 14.9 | 15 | 14.9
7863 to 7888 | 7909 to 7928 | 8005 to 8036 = 0.06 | 15.1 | 14.8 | 15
